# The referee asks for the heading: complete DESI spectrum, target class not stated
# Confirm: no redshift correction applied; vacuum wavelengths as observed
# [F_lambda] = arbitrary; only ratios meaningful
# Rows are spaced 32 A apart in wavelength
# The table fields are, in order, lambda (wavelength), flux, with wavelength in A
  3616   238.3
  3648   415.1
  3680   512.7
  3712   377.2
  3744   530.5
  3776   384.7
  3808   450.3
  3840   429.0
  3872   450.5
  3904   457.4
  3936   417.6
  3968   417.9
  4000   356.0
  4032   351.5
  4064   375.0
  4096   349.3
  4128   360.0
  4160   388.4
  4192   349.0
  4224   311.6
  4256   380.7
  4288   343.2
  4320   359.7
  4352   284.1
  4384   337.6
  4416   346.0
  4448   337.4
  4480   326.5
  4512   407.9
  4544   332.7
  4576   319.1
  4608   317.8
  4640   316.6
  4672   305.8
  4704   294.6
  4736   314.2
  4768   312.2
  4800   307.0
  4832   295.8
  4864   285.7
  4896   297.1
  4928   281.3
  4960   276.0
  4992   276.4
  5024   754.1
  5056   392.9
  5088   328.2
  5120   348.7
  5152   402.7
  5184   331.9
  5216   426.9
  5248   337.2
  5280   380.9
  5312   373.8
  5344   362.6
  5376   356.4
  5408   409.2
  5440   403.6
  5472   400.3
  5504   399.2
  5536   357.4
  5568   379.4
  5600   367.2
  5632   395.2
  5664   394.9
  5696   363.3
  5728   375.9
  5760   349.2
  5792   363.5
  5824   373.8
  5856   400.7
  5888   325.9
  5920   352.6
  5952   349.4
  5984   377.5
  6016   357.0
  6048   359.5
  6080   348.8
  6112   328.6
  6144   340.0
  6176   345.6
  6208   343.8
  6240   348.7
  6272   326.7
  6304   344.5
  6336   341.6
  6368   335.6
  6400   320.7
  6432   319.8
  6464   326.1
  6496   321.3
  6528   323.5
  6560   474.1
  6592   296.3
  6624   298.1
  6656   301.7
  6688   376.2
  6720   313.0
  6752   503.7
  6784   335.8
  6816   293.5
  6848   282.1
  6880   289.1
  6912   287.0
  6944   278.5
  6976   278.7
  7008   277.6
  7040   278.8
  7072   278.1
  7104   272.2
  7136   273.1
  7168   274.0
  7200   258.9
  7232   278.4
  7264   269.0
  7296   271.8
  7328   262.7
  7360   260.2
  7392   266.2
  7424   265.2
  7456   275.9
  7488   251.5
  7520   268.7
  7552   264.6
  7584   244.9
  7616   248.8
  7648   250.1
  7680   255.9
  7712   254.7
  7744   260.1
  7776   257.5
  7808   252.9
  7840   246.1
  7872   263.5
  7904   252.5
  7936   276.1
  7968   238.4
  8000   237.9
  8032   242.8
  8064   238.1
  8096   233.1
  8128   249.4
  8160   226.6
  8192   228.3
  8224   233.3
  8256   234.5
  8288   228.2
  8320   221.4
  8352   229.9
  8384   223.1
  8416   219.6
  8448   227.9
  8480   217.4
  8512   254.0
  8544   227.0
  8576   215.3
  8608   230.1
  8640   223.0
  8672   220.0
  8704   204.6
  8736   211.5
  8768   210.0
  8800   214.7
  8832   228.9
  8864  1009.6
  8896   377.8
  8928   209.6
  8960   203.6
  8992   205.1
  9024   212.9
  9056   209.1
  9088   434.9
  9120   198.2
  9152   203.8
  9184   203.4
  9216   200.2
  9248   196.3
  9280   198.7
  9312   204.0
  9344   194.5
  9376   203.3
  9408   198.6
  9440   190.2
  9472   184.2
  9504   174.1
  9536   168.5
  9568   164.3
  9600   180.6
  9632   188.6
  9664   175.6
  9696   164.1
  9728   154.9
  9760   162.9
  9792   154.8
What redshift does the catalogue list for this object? 0.351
